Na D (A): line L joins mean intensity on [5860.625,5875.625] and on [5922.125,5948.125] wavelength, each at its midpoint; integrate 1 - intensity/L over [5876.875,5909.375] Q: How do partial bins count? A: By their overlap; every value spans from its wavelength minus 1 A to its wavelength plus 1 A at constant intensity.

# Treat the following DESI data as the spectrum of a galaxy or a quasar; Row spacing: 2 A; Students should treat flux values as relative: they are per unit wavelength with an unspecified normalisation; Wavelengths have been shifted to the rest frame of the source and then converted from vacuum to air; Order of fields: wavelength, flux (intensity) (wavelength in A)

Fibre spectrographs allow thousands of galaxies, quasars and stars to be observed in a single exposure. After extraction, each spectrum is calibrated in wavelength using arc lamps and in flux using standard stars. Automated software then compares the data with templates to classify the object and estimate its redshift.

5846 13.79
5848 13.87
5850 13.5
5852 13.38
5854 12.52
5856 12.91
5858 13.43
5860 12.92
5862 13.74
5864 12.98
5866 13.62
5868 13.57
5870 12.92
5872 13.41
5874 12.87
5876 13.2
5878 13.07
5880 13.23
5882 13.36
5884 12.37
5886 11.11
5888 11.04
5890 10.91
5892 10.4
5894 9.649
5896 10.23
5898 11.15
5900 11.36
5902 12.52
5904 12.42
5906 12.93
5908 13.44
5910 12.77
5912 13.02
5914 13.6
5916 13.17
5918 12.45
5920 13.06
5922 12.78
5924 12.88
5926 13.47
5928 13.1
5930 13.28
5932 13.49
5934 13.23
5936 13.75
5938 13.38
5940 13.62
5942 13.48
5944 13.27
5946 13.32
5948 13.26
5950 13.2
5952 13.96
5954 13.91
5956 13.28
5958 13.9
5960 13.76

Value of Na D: 3.6 A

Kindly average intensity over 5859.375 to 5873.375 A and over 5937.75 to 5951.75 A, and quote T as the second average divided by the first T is 1.0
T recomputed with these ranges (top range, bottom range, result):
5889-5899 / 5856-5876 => 0.79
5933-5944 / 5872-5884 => 1.03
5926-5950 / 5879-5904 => 1.16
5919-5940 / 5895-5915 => 1.07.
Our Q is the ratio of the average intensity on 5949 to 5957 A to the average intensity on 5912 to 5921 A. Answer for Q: 1.0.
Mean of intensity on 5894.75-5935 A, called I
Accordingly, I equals 12.7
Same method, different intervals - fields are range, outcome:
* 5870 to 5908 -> 12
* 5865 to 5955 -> 12.8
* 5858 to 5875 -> 13.3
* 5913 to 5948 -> 13.3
